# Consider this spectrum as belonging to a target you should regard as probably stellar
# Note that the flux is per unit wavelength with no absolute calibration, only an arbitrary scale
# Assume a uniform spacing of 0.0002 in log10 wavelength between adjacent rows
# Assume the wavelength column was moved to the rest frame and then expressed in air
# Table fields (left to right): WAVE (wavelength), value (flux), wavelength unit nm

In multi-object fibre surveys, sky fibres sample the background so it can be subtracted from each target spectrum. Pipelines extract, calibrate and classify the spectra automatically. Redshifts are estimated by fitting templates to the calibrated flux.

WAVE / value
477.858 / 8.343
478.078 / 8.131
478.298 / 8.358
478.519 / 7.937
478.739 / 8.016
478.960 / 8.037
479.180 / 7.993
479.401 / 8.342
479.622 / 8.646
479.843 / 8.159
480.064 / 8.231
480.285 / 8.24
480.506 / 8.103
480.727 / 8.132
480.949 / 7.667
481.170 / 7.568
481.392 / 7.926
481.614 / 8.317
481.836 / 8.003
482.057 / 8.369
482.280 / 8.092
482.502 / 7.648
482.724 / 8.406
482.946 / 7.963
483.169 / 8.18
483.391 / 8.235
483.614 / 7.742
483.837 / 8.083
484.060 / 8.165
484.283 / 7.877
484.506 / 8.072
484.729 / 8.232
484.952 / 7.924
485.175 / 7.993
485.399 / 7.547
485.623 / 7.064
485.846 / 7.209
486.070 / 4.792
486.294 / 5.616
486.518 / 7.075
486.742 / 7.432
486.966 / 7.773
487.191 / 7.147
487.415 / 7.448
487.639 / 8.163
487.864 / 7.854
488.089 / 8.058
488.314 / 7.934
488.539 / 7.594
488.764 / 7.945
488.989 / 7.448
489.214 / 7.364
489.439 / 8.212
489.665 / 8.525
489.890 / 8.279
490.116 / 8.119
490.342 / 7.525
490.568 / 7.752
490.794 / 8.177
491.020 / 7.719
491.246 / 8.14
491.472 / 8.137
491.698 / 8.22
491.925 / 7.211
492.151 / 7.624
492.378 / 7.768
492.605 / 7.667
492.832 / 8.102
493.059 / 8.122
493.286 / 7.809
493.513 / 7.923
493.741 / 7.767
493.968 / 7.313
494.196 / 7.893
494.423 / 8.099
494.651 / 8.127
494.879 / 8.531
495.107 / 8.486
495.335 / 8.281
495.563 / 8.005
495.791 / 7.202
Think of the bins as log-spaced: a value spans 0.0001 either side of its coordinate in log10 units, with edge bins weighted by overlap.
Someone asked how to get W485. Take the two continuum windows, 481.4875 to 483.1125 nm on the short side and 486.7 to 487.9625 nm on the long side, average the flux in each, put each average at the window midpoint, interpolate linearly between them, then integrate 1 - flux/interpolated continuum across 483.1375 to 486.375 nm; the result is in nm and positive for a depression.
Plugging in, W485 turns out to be 0.15 nm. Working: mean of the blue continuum 8.11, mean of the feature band 7.52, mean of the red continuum 7.65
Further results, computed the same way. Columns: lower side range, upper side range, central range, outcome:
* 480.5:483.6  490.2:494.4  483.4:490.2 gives 0.27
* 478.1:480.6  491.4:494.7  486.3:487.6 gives 0.12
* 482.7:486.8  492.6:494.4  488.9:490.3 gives -0.05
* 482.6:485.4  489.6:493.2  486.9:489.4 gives 0.08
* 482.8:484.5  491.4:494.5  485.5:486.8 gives 0.24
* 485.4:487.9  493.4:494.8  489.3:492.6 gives -0.19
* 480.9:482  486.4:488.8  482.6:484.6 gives -0.06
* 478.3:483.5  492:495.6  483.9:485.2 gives 0.00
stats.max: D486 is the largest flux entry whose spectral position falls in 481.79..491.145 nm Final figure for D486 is 8.525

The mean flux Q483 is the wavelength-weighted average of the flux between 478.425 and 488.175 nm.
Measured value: 7.8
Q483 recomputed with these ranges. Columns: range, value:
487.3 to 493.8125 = 7.88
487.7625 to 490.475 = 7.9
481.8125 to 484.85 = 8.08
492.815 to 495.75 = 8.01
